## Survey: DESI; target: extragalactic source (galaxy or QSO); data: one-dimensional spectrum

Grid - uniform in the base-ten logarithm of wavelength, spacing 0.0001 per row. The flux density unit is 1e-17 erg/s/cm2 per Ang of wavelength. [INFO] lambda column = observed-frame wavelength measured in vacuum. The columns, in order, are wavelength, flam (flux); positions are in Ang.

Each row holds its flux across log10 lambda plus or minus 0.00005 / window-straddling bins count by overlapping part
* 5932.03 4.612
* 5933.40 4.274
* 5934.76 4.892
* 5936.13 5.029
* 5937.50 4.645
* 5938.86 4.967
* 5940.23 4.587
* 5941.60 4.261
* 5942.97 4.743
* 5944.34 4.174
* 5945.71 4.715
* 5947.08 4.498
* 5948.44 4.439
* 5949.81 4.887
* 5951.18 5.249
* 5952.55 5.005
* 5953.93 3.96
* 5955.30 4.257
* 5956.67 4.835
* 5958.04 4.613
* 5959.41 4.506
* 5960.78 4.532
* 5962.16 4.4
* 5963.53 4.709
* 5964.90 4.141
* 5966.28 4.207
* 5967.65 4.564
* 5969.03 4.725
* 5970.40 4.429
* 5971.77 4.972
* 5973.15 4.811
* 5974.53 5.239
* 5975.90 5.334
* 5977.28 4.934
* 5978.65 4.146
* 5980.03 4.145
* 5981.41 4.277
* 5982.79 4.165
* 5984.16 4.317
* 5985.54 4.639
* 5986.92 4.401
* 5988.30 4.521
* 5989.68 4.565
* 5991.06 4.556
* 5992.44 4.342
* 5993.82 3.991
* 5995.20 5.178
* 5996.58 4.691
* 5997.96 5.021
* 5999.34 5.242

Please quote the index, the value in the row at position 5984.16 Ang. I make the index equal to 4.317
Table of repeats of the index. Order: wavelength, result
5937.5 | 4.645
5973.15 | 4.811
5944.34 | 4.174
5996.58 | 4.691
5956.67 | 4.835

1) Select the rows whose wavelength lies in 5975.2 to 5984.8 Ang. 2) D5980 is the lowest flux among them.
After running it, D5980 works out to 4.145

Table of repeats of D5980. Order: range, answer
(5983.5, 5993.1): 4.317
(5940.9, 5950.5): 4.174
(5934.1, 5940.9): 4.587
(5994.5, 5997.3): 4.691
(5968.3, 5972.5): 4.429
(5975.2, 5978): 4.934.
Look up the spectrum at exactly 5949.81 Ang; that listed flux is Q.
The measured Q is 4.887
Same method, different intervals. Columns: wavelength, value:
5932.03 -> 4.612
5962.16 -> 4.4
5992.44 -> 4.342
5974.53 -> 5.239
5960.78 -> 4.532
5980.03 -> 4.145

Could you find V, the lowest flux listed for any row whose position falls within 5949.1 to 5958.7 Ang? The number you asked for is 3.96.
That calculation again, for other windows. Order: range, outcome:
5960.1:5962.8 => 4.4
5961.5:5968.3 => 4.141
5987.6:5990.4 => 4.521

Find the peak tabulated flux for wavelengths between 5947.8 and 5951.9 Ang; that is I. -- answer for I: 5.249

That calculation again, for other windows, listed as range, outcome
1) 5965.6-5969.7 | 4.725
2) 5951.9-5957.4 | 5.005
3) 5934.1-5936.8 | 5.029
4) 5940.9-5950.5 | 4.887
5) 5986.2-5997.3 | 5.178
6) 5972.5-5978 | 5.334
